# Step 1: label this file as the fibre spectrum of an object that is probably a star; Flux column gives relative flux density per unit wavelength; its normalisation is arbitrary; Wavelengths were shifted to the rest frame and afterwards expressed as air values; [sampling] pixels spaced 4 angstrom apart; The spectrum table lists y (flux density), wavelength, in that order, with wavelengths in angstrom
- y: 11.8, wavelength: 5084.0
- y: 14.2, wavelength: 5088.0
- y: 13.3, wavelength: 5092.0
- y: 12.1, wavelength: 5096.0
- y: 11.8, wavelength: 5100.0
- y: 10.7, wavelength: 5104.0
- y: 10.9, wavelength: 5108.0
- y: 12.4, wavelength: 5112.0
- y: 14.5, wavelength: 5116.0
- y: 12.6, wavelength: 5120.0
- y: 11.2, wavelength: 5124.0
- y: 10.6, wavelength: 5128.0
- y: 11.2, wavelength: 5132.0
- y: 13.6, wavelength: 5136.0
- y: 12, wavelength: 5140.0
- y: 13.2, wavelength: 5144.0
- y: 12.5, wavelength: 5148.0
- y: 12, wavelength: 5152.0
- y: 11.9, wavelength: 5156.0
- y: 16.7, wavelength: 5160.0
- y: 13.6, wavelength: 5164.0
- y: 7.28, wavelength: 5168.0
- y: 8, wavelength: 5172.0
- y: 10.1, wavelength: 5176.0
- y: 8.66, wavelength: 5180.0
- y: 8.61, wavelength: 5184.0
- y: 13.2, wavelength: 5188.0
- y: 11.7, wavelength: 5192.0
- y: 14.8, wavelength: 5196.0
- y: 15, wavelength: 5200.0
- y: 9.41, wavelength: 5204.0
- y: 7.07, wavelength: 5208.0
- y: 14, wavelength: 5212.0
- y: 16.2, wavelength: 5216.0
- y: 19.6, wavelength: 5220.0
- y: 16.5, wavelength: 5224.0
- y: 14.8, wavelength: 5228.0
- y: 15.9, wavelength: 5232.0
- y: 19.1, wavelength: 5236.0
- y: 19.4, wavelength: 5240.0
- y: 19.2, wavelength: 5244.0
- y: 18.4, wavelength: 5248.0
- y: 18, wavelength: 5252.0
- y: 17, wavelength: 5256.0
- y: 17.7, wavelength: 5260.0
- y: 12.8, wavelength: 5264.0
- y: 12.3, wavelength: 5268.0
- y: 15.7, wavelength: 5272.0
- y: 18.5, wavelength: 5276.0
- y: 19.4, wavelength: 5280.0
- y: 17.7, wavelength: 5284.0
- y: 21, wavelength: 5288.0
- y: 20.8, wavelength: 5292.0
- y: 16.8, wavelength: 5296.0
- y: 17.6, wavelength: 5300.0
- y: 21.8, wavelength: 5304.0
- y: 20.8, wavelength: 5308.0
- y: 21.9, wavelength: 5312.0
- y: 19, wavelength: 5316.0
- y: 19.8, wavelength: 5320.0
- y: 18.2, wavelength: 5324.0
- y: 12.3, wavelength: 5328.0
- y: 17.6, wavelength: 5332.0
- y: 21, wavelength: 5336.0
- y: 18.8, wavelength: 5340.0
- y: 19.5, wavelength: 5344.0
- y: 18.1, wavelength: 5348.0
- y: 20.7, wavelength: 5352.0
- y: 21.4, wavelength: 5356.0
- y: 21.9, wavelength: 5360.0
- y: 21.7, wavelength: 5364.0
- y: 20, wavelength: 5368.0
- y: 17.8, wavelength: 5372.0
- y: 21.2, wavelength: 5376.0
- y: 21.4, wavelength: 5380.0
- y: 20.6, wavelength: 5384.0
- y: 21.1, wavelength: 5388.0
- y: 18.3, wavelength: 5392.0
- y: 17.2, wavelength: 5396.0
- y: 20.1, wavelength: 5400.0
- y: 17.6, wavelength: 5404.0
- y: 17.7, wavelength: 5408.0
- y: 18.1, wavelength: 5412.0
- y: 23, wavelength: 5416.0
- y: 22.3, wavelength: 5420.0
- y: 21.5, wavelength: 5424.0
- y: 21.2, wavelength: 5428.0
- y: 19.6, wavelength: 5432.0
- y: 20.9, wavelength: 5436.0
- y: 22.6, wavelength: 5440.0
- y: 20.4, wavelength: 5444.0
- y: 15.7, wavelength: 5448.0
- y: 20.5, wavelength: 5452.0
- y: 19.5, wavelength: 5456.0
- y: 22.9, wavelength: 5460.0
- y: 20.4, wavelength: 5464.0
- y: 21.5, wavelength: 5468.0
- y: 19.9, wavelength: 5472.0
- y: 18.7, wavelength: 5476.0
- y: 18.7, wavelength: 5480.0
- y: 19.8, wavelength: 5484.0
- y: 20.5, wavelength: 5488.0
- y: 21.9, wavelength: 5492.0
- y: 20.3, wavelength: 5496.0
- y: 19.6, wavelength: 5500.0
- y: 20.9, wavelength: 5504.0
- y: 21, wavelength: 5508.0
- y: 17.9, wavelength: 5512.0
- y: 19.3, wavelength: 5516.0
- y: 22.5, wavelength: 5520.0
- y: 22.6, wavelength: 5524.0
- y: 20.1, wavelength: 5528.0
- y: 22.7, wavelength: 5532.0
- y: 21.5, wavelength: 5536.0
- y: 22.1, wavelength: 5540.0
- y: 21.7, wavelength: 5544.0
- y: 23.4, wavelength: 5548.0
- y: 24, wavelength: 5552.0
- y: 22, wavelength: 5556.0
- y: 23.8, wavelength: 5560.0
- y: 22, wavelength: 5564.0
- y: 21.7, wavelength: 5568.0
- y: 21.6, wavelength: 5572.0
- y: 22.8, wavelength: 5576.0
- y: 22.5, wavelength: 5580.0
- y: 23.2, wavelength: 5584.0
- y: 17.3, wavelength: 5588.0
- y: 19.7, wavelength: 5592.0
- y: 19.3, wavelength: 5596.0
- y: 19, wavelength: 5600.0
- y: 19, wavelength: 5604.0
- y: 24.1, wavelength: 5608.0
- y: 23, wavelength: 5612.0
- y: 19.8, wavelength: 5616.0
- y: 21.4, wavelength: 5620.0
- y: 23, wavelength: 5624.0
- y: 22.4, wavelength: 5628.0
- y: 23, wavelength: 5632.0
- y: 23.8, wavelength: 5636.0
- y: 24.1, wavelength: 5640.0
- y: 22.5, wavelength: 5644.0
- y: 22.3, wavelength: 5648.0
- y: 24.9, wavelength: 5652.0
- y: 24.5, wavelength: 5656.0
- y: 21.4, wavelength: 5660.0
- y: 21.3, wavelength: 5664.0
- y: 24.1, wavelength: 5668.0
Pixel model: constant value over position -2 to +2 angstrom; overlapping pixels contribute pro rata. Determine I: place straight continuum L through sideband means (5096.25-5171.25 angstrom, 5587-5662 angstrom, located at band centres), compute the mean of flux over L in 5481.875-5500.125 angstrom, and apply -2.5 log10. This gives -0.07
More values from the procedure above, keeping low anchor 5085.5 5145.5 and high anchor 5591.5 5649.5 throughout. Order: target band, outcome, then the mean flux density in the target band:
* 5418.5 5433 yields -0.171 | 21.2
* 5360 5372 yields -0.204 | 20.5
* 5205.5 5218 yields 0.149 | 12.3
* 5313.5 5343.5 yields -0.122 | 18.2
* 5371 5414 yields -0.103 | 19.2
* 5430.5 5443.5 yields -0.147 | 21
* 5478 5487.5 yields -0.013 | 19.4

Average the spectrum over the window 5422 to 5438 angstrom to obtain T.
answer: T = 20.8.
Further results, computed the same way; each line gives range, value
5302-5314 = 21.5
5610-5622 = 21.4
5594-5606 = 19.1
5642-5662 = 23.1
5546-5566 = 23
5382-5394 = 20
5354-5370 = 21.2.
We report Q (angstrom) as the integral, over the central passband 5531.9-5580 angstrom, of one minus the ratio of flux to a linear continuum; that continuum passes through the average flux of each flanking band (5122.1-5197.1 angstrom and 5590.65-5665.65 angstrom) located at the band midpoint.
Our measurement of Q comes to -4.7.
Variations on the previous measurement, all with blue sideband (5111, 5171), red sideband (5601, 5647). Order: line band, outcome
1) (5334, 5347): -2.6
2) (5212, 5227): -3.1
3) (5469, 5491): -0.5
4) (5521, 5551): -2.4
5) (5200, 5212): 2.9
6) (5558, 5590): -0.9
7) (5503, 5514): 0.0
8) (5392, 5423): -2.8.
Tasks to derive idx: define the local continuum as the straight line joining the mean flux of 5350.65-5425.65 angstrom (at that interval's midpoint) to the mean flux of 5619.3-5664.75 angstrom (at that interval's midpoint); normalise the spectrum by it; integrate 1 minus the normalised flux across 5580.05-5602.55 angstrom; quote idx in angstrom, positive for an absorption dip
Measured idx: 2.5 angstrom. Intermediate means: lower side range 20.2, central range 19.9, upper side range 23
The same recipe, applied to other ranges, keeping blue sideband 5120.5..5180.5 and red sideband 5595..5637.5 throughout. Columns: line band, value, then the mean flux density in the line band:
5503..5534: -2.11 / 20.9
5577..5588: -0.48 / 21.8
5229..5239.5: -3.21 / 17.5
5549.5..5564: -1.95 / 23.1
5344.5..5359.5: -3.99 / 20.2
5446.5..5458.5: -0.49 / 18.9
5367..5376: -1.60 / 19.3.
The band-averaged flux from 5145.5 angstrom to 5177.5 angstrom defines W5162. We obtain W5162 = 11.6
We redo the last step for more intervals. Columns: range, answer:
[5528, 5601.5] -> 21.7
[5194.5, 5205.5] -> 13.2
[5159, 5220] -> 11.8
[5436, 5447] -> 20.9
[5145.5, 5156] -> 12.2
